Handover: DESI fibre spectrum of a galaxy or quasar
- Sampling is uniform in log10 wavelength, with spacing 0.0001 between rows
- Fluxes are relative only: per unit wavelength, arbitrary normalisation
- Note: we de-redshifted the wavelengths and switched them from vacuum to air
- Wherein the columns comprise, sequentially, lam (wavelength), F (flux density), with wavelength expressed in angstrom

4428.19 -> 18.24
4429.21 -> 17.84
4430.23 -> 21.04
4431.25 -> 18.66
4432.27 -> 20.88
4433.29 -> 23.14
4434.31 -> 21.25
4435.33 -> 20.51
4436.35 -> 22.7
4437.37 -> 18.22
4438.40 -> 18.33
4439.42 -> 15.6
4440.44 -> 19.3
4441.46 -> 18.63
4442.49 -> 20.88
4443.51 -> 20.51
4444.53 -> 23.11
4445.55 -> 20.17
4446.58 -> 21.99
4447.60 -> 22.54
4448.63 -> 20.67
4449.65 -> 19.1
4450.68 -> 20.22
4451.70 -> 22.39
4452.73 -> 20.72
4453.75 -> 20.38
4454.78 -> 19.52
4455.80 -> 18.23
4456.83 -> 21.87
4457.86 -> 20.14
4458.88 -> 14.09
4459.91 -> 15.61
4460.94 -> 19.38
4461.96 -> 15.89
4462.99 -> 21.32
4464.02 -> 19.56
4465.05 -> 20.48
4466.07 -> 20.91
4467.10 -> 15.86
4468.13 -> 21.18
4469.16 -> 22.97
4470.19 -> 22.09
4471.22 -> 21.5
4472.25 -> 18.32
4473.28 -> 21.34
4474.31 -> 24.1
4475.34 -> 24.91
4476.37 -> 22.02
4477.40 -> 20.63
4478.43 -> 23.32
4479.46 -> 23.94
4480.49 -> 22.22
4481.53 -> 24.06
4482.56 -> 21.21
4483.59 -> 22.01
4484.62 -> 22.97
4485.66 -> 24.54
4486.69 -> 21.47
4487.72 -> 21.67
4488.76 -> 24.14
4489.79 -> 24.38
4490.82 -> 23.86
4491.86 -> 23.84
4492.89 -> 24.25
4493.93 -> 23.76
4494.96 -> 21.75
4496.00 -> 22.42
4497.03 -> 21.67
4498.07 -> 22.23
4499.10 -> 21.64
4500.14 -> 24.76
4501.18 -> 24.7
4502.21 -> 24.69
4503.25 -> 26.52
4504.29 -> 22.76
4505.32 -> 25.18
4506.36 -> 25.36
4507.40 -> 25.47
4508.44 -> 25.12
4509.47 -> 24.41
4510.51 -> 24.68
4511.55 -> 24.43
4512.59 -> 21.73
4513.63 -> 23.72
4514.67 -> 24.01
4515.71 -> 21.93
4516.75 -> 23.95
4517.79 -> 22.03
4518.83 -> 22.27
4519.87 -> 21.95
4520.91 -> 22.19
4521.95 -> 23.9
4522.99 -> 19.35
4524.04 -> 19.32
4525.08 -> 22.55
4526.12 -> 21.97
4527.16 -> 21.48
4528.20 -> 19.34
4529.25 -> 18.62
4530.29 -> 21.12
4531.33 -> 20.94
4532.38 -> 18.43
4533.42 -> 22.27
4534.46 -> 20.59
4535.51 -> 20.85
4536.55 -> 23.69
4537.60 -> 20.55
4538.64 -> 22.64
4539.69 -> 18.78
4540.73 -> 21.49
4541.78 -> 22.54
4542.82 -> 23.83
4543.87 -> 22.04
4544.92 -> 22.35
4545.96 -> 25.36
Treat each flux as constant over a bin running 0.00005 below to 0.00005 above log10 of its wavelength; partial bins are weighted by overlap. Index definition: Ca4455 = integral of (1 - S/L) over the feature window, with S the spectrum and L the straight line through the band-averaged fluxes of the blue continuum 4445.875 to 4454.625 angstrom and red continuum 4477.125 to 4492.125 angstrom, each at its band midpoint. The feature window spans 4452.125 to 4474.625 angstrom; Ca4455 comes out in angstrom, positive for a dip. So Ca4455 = 2.0 angstrom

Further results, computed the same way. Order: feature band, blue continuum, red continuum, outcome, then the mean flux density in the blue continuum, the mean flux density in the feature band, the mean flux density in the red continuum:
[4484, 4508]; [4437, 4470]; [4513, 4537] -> -3.3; 19.7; 23.6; 21.6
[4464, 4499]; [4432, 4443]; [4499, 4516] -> 0.6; 19.9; 22.3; 24.3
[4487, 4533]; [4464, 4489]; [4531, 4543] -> -2.6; 21.9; 22.8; 21.3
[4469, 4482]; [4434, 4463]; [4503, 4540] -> -1.1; 19.7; 22.4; 22.3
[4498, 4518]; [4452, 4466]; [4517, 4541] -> -3.4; 19.1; 24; 21.2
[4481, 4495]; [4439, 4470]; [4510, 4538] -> -1.6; 19.8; 23.2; 21.8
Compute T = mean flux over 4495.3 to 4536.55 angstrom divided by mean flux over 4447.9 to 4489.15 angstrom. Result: 1.08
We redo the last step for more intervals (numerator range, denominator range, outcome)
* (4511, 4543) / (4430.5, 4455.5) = 1.06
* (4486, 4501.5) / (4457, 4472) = 1.19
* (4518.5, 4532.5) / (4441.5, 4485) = 1.01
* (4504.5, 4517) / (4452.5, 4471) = 1.24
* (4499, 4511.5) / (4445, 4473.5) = 1.24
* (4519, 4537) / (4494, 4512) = 0.88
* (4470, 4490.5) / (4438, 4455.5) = 1.12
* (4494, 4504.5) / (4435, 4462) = 1.18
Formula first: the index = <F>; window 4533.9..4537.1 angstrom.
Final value 21.7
